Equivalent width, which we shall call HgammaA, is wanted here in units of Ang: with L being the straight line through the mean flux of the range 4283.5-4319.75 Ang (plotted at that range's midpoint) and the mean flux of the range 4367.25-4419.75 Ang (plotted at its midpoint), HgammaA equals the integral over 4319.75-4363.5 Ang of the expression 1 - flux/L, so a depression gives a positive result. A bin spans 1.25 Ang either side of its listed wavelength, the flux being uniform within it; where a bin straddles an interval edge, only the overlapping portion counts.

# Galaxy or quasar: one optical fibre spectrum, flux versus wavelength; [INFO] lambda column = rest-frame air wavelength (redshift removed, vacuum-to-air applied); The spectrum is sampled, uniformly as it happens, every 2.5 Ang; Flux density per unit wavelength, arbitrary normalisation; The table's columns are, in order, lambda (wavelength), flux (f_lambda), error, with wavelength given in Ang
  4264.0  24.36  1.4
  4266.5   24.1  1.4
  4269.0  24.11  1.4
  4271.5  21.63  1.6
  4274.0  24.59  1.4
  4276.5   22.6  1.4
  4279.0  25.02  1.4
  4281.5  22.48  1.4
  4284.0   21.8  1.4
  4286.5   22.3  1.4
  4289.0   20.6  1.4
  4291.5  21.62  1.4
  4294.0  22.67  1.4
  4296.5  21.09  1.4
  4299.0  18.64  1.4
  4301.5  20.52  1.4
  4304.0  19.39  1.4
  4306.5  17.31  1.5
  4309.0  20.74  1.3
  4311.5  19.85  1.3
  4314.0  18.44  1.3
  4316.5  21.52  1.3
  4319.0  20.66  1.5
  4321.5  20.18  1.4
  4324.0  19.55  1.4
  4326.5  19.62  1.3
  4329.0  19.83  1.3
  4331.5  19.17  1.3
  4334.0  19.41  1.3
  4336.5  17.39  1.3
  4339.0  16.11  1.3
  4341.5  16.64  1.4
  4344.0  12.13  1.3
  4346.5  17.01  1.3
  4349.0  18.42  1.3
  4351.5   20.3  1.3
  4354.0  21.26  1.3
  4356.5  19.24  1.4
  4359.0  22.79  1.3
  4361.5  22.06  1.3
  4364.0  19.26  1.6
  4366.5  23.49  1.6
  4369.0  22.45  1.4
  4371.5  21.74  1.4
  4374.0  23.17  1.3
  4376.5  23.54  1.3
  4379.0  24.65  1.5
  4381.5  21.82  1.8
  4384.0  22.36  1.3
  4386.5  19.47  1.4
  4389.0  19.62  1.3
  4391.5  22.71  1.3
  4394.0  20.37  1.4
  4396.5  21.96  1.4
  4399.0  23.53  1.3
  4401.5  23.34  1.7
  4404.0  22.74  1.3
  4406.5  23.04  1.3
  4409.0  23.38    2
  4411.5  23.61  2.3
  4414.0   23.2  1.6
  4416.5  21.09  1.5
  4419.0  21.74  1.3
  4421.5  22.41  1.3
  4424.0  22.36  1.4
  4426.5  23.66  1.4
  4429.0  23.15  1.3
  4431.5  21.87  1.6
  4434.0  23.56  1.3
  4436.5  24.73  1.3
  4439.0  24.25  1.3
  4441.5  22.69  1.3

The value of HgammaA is 4.9 Ang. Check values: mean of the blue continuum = 20.4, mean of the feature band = 18.9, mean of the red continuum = 22.4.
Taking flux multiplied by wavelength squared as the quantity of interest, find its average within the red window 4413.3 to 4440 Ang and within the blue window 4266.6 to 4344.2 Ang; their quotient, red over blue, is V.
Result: 1.2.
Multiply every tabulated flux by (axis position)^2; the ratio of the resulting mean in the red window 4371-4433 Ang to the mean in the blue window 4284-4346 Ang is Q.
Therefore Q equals 1.20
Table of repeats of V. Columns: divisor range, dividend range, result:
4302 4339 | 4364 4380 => 1.21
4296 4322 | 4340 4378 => 1.05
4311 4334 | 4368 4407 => 1.16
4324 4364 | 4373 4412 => 1.22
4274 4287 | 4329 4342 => 0.80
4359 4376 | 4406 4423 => 1.04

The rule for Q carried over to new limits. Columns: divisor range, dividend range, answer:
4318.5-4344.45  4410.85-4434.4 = 1.28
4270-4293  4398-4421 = 1.07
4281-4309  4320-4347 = 0.88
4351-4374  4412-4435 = 1.08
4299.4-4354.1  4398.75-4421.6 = 1.26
